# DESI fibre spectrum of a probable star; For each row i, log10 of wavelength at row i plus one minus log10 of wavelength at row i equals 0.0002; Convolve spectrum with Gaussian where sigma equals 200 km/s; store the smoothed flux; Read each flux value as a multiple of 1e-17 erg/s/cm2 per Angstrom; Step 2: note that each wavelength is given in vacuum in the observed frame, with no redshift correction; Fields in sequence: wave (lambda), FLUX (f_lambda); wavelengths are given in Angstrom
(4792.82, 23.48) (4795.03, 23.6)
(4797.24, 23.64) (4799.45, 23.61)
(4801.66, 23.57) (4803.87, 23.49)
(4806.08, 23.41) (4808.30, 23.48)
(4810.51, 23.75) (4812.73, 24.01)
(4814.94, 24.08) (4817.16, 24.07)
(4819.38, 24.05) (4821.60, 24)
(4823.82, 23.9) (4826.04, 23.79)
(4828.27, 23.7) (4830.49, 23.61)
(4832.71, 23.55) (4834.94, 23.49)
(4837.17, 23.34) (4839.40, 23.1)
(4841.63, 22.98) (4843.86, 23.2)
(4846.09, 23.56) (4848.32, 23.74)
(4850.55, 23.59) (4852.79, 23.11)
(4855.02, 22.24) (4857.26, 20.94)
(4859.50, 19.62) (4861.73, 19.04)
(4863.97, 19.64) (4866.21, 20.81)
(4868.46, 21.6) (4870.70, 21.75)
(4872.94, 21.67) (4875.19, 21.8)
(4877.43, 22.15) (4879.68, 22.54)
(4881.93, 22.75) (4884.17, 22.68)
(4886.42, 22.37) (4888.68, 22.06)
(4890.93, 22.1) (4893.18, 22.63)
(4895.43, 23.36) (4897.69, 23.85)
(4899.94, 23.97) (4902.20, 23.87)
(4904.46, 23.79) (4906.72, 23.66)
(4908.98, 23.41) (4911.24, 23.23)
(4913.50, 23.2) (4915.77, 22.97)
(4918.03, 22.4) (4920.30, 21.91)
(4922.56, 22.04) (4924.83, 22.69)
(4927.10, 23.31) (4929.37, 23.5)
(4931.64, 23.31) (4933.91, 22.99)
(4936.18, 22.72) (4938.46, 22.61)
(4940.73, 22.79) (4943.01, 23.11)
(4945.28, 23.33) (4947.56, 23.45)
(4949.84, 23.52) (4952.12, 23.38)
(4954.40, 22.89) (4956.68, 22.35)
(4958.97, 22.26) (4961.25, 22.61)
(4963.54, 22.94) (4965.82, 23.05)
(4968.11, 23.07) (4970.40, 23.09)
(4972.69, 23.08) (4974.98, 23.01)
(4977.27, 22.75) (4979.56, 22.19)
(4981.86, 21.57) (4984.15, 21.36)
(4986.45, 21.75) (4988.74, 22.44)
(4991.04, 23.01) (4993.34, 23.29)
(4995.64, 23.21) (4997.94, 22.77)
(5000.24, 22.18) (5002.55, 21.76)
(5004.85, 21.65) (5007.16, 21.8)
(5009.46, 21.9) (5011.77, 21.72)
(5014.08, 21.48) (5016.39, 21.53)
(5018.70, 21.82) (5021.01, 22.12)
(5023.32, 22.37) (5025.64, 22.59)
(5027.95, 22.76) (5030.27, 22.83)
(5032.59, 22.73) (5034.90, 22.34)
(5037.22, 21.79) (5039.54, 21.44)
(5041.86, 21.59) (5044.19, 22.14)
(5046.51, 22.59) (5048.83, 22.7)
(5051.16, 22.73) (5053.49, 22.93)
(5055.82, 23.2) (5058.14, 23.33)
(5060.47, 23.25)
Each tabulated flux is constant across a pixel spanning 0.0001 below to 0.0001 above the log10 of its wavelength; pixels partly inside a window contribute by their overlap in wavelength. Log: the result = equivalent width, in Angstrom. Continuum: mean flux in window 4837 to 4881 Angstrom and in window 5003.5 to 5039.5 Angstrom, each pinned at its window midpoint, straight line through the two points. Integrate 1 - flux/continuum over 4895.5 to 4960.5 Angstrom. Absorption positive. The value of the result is -3.13 Angstrom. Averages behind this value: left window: 22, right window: 22.1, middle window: 23.1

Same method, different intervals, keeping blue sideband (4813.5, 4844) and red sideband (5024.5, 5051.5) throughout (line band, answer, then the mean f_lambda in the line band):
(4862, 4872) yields 1.1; 20.8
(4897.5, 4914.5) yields -0.3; 23.6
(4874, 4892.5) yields 0.8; 22.3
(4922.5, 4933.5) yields 0.0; 23.1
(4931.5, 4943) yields 0.1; 22.9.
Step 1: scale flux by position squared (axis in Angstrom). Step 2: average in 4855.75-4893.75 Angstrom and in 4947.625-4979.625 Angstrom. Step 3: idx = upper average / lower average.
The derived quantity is 1.10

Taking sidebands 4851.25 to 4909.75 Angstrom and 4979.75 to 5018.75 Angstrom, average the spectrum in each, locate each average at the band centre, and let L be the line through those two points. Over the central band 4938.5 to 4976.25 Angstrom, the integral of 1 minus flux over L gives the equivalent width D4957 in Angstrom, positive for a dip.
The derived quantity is -1.5 Angstrom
